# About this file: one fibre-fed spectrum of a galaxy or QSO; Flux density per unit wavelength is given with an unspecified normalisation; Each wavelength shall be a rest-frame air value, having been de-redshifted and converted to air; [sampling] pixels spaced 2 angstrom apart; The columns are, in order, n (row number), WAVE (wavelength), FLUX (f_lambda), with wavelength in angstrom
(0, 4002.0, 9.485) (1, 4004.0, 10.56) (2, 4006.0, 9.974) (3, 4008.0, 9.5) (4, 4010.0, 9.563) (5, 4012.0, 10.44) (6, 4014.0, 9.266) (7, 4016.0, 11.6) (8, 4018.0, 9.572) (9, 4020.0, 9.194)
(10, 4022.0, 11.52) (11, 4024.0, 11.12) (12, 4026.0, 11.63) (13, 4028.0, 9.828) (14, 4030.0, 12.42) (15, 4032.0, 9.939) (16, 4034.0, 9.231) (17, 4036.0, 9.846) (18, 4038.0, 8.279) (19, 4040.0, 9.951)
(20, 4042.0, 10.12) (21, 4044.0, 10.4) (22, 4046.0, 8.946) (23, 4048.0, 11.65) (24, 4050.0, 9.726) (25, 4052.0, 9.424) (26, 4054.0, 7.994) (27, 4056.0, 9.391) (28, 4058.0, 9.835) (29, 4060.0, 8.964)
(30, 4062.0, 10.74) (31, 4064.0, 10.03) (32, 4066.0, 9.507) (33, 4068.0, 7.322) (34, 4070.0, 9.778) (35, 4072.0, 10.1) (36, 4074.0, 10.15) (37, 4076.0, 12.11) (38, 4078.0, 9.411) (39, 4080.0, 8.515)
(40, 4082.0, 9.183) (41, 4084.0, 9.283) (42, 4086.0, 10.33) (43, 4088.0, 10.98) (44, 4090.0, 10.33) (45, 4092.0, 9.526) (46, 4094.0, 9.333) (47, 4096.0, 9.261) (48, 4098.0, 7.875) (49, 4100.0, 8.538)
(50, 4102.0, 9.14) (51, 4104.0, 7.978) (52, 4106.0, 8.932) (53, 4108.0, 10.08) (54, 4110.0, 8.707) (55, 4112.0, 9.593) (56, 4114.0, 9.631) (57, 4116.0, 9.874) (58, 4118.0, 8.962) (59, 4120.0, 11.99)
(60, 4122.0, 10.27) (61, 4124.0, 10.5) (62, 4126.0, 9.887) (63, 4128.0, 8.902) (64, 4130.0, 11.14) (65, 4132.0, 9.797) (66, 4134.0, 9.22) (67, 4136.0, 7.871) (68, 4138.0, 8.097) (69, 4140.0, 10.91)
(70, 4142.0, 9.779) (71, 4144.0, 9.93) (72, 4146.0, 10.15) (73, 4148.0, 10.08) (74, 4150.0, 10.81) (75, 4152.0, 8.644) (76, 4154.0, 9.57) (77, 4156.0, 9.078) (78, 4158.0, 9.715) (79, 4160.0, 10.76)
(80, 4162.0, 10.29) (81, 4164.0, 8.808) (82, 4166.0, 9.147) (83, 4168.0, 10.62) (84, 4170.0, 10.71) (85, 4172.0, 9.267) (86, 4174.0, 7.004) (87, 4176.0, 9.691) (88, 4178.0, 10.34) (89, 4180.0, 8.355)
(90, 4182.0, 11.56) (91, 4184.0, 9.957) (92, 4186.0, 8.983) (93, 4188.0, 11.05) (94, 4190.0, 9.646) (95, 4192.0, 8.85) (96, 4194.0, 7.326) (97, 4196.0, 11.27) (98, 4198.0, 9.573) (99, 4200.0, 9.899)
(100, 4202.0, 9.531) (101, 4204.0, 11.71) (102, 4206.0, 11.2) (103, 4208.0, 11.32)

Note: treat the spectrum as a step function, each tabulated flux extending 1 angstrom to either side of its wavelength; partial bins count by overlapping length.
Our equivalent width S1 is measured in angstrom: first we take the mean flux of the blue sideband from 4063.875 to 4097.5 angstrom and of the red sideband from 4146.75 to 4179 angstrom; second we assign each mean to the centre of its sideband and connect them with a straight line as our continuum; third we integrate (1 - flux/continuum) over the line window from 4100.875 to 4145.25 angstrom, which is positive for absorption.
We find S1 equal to 0.3 angstrom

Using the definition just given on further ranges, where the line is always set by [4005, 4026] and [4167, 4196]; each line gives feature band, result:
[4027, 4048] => 0.37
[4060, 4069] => 0.63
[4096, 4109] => 1.45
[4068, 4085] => 0.57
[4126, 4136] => 0.20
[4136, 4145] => 0.25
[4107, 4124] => -0.13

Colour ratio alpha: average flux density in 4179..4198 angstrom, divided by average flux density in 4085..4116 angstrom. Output 1.03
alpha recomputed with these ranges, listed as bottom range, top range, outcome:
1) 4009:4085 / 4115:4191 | 0.99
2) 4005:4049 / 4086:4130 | 0.94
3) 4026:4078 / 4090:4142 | 0.96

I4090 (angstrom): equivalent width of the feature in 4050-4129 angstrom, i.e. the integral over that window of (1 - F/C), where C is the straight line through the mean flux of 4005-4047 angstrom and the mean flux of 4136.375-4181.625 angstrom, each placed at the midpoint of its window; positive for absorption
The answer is 2.6 angstrom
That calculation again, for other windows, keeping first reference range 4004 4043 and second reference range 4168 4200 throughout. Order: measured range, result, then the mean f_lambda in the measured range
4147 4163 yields -0.25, 9.87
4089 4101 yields 0.94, 9.14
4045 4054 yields 0.32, 9.72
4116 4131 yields -0.59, 10.2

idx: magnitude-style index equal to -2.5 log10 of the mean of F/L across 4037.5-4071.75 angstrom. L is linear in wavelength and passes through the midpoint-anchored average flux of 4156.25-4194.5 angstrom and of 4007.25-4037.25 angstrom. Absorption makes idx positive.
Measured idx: 0.07 mag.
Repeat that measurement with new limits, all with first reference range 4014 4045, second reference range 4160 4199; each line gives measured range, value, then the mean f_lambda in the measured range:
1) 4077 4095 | 0.04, 9.65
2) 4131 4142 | 0.07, 9.23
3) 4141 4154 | -0.01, 9.87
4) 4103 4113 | 0.10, 9.06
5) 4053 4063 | 0.09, 9.38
